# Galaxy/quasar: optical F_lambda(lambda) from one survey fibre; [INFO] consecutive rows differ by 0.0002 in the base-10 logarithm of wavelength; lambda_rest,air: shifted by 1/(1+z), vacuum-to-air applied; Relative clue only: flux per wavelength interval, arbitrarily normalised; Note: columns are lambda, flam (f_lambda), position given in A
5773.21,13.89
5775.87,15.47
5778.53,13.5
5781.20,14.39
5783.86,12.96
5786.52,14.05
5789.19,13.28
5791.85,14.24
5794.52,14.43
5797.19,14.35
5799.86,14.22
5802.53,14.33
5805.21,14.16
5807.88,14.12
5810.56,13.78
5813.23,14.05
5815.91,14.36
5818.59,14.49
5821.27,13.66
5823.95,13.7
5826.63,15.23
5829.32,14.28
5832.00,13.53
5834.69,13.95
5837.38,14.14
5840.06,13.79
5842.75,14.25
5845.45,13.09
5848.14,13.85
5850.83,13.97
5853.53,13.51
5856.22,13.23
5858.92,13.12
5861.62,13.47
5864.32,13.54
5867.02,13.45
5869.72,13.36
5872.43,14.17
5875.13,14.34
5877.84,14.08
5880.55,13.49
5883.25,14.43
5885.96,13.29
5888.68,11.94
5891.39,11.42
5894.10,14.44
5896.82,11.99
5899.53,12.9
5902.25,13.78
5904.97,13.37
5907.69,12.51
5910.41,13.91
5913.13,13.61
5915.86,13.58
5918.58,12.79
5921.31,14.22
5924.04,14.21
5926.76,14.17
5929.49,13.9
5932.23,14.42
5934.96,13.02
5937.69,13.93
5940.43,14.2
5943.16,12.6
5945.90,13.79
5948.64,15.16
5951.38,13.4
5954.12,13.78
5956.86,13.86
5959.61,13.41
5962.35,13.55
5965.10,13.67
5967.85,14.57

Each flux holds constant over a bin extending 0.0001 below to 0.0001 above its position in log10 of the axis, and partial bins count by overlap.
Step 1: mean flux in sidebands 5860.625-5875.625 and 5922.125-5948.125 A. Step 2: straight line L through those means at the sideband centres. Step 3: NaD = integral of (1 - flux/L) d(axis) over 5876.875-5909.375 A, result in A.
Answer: 1.5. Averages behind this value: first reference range 13.7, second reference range 13.9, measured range 13.1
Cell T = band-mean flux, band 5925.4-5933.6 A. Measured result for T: 14.2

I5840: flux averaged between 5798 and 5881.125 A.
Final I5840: 13.9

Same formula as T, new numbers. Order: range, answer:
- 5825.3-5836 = 14.2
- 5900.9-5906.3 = 13.6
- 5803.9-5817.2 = 14.1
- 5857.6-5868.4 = 13.4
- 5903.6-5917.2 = 13.4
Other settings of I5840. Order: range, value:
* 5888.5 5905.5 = 12.9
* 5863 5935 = 13.5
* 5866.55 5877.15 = 13.9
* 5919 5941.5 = 14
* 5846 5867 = 13.5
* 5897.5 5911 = 13.2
